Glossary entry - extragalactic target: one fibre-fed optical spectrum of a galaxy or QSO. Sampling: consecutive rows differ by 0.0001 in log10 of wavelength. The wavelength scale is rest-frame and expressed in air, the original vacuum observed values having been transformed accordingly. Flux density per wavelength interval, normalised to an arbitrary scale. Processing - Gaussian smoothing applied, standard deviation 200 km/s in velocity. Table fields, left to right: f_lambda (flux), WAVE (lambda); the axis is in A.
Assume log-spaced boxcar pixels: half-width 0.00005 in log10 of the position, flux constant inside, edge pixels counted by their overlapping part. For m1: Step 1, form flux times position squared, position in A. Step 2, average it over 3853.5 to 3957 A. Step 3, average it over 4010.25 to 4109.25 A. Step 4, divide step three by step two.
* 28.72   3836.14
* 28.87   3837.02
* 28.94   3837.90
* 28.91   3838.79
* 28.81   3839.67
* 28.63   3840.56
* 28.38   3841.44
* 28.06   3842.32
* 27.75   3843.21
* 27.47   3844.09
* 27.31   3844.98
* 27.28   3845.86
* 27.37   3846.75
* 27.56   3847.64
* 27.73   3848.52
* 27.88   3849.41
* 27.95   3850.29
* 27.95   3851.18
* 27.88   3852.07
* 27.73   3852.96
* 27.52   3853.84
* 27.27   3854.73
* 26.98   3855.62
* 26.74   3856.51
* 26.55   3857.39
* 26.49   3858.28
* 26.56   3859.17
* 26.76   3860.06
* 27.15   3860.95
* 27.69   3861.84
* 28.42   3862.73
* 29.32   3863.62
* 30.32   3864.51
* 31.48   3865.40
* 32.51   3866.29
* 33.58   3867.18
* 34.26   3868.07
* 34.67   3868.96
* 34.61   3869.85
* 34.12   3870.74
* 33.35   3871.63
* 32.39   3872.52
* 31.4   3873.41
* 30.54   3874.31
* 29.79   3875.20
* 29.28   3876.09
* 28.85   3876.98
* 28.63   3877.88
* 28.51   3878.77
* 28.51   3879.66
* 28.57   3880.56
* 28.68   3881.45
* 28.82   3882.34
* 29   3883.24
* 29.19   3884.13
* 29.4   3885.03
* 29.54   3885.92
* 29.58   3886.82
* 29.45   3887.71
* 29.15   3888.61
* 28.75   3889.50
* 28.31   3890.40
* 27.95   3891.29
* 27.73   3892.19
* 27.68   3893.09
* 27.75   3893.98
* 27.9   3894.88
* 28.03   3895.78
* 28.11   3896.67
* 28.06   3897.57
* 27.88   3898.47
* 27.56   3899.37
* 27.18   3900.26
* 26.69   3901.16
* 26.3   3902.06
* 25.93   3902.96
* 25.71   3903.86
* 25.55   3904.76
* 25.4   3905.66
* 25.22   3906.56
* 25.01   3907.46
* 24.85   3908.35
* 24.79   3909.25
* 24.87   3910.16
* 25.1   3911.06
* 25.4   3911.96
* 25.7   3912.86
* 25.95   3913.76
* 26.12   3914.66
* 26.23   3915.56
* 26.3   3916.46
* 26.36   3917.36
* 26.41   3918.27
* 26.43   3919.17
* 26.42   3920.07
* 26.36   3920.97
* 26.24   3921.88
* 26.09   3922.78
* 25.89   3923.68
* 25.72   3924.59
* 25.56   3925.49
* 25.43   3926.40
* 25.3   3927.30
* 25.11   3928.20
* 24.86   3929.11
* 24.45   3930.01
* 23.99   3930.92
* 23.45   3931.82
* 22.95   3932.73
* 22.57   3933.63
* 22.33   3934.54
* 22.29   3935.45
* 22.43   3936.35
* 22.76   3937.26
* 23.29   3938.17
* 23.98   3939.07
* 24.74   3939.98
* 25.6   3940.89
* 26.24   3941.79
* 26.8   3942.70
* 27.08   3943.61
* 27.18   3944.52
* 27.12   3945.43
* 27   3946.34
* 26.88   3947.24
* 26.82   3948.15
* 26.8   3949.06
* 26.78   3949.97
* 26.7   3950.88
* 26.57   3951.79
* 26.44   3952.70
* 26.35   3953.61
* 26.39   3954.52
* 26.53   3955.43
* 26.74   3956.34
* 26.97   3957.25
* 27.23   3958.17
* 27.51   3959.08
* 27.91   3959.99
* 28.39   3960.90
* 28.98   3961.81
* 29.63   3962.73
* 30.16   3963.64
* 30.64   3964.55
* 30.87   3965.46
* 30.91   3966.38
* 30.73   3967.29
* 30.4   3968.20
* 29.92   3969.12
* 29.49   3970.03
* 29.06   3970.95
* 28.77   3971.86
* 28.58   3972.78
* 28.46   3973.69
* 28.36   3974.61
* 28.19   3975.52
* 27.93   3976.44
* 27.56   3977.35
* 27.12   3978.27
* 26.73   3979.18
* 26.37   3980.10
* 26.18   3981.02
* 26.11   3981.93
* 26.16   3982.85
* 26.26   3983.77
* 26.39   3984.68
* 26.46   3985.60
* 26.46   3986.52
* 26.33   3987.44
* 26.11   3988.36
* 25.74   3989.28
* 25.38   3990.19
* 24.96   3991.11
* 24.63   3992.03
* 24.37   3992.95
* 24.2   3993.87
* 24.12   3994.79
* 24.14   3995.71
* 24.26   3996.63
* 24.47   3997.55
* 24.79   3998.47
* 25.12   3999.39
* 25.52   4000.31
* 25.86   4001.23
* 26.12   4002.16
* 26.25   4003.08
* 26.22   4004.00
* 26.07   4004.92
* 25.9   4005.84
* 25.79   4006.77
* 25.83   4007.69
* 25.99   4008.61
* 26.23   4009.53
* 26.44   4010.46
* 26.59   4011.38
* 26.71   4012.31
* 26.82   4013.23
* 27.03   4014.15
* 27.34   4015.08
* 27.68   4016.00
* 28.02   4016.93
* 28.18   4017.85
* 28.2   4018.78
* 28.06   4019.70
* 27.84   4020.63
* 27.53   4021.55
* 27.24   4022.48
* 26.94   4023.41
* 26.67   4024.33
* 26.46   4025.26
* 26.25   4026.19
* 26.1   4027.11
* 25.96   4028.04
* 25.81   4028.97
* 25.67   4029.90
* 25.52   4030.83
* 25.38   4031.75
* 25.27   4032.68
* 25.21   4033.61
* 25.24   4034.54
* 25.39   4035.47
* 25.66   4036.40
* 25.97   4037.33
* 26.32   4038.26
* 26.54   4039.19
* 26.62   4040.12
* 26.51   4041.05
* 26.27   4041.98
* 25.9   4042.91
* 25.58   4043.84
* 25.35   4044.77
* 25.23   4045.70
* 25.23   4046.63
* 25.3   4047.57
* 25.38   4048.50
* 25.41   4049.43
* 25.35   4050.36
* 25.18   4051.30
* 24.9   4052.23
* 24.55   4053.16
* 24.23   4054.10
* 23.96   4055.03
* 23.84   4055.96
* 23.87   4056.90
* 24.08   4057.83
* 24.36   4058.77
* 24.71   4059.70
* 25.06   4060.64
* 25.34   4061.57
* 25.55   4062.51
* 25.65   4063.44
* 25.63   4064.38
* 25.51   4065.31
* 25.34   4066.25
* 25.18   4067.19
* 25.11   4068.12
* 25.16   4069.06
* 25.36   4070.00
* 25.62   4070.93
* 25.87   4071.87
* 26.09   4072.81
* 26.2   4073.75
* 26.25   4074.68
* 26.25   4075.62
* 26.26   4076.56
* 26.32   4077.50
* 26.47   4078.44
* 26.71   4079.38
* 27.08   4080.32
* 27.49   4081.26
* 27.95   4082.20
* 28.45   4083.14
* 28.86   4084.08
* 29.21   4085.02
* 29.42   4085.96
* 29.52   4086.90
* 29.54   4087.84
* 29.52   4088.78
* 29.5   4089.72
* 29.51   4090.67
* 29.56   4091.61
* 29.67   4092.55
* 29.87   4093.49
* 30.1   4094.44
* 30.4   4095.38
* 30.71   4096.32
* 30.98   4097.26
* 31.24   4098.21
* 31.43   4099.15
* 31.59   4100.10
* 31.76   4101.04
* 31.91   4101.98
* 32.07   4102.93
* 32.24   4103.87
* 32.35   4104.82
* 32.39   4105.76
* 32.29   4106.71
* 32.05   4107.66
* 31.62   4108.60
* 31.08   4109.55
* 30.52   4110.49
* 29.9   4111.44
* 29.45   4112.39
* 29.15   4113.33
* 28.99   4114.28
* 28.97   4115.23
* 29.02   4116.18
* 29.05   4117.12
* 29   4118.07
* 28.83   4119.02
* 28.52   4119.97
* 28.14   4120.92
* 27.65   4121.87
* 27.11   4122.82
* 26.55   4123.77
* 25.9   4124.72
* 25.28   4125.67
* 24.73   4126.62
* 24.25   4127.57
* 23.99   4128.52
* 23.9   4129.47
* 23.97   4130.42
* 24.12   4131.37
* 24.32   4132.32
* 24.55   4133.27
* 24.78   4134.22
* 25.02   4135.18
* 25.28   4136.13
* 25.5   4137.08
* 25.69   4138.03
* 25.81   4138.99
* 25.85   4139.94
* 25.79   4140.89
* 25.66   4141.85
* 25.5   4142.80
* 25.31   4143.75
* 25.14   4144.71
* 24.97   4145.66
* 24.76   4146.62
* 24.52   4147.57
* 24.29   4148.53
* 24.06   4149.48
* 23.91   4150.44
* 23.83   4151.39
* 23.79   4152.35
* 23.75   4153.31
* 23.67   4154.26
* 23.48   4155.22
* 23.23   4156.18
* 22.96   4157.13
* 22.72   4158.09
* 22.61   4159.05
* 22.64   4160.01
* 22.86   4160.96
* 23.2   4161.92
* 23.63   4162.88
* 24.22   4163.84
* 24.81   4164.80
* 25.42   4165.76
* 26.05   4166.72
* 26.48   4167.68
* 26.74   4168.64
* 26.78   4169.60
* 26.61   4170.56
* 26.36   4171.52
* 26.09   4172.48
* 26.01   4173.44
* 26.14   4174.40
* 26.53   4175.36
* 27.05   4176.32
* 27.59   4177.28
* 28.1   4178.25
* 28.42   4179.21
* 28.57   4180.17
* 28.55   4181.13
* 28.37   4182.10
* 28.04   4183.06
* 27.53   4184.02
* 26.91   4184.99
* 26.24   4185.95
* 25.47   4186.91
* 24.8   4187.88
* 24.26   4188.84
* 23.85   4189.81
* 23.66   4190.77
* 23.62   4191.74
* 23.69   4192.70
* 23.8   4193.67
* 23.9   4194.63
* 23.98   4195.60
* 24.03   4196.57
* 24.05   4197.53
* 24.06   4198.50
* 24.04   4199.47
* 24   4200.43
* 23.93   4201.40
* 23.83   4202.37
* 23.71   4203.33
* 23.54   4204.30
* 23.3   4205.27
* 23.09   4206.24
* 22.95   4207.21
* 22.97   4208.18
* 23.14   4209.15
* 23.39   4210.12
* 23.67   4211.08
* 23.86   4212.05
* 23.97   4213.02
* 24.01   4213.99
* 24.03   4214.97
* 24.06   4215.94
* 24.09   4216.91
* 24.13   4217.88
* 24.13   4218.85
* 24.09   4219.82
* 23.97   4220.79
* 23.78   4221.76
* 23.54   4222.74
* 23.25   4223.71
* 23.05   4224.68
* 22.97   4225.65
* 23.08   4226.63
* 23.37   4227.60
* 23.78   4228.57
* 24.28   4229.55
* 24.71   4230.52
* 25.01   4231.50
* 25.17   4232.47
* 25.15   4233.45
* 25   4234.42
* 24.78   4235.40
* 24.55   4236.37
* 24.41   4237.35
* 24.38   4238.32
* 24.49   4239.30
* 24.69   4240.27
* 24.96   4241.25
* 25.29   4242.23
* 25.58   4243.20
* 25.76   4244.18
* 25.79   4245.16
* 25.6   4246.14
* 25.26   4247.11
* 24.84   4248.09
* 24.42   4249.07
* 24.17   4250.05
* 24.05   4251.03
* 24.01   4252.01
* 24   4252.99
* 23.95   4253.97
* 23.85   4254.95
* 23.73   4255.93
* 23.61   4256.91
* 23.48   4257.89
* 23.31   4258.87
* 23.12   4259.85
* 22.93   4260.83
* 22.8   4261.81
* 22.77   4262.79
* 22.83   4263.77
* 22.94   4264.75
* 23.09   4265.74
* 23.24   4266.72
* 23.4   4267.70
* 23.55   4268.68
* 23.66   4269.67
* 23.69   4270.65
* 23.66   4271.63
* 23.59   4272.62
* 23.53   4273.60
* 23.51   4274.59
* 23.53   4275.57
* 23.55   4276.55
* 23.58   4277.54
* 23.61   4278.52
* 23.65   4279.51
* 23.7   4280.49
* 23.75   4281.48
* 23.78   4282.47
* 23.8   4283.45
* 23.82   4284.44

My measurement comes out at 1.08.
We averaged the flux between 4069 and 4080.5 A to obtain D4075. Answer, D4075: 26.1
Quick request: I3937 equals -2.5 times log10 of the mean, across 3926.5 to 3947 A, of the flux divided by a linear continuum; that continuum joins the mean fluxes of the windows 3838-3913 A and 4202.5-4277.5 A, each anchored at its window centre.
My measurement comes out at 0.12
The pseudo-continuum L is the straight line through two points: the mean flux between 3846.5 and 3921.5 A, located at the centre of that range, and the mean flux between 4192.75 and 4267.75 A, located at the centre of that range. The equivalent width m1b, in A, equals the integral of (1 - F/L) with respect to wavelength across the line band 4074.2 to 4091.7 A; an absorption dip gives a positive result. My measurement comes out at -1.6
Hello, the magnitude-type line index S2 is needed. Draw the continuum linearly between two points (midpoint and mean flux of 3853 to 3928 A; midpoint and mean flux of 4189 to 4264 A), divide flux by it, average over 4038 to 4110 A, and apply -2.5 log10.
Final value -0.07 mag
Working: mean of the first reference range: 28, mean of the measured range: 27.5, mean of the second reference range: 24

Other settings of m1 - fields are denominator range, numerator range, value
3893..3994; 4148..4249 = 1.05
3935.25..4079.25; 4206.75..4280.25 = 1.02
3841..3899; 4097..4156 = 1.07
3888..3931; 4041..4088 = 1.06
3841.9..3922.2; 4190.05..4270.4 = 1.01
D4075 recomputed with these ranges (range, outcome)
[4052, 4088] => 26.1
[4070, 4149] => 27.8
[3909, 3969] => 26.3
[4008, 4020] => 27.2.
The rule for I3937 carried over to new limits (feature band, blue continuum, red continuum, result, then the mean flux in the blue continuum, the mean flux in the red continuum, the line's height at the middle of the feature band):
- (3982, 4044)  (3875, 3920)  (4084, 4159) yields 0.054 mag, 27.3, 27.5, 27.4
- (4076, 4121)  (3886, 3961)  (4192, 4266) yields -0.192 mag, 26.2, 24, 24.9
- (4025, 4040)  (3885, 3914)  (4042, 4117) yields 0.071 mag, 27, 27.7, 27.6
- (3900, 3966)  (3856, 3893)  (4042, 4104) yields 0.115 mag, 29.6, 27.1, 28.9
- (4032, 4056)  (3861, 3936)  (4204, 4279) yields 0.026 mag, 27.6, 23.9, 26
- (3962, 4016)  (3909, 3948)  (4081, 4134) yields -0.017 mag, 25.3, 28.9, 26.5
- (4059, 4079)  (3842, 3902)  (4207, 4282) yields 0.025 mag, 28.9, 23.9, 26.3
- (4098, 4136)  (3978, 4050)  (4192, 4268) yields -0.137 mag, 26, 24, 25.1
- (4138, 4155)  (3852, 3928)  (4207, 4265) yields 0.014 mag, 28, 24.1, 25.1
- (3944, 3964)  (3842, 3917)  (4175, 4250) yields 0.004 mag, 28.2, 24.7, 27.4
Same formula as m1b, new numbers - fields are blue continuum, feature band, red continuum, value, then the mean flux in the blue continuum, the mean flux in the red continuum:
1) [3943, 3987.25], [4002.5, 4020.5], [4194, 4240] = 0.1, 27.7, 23.9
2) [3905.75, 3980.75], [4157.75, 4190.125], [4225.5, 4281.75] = -1.6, 26.5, 24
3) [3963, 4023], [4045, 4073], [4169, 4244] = 1.3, 27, 24.8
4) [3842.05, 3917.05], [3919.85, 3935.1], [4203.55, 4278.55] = 1.6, 28.2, 23.9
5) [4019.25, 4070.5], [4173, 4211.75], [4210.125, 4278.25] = -1.0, 25.6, 24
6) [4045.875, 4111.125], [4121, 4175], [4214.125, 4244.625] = 2.6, 27.7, 24.3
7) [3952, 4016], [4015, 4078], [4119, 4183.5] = 1.3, 26.9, 25.4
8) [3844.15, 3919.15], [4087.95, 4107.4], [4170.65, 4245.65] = -3.8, 28.2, 24.8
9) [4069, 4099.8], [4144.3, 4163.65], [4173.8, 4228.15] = 1.8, 28.3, 24.6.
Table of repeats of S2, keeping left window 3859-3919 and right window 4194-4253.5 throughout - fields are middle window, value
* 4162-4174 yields -0.036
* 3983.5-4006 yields 0.066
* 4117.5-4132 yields -0.030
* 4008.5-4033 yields -0.002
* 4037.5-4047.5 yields 0.021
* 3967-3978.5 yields -0.058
